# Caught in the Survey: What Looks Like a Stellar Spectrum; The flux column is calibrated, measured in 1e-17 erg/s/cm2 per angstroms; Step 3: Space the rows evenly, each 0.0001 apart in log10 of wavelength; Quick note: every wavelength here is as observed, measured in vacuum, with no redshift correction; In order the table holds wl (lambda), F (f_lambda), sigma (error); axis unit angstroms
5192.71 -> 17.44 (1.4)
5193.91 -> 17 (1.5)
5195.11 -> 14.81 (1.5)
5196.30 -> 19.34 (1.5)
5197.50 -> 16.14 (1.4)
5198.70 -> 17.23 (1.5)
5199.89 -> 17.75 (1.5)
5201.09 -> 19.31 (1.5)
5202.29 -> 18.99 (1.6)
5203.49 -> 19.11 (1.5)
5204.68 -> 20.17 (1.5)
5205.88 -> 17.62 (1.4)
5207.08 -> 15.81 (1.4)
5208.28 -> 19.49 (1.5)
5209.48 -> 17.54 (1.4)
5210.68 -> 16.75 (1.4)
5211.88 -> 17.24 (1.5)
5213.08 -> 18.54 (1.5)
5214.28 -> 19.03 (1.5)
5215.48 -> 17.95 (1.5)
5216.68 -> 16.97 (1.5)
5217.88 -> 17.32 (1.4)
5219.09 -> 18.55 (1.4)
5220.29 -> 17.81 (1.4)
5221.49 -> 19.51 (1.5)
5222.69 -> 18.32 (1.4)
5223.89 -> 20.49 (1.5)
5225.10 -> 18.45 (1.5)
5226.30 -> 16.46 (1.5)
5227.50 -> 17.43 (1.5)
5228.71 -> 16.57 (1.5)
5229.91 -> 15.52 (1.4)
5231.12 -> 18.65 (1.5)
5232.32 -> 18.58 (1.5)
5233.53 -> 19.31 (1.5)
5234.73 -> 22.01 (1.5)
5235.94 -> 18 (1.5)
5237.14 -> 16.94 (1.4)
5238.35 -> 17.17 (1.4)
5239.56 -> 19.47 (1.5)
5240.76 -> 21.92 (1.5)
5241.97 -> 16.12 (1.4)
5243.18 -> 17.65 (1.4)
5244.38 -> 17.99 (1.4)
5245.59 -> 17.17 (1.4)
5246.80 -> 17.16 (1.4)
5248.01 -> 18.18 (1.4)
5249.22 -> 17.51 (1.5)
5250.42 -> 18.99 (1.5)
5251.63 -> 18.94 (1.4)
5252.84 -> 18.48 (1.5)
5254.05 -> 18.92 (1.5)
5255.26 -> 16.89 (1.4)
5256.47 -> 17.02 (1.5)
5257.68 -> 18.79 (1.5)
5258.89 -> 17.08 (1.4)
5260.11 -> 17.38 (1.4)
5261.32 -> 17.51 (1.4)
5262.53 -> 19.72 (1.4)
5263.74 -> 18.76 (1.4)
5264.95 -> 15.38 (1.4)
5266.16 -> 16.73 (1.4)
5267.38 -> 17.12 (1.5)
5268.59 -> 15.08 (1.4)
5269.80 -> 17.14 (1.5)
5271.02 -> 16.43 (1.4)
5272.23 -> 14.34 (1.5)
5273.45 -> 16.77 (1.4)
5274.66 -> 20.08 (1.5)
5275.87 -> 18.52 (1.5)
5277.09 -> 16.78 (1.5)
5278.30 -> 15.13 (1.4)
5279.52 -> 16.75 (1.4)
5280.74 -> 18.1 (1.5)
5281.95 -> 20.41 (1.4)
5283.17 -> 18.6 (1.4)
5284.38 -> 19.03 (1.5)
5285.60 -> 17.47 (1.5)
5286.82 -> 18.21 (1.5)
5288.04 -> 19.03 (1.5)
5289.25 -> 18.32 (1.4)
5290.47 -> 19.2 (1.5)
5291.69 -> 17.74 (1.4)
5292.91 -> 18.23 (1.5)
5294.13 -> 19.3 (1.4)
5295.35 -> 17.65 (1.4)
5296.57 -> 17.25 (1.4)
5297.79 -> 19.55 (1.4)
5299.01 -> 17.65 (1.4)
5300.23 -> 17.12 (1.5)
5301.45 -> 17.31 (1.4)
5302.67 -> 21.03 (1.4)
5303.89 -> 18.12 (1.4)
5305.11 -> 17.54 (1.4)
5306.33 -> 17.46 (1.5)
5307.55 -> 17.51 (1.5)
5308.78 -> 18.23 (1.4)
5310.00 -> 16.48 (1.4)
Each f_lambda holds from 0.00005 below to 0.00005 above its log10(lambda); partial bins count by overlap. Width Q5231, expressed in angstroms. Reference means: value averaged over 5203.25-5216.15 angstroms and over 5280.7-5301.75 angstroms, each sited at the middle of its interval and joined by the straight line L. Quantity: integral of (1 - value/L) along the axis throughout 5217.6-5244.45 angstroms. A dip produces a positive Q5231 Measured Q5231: -0.2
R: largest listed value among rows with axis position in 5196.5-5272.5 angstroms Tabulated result 22.01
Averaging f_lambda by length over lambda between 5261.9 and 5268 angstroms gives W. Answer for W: 17.5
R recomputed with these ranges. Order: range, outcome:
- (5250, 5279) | 20.08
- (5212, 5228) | 20.49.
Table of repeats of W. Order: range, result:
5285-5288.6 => 18.2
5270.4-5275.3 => 16.9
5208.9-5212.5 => 17.2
